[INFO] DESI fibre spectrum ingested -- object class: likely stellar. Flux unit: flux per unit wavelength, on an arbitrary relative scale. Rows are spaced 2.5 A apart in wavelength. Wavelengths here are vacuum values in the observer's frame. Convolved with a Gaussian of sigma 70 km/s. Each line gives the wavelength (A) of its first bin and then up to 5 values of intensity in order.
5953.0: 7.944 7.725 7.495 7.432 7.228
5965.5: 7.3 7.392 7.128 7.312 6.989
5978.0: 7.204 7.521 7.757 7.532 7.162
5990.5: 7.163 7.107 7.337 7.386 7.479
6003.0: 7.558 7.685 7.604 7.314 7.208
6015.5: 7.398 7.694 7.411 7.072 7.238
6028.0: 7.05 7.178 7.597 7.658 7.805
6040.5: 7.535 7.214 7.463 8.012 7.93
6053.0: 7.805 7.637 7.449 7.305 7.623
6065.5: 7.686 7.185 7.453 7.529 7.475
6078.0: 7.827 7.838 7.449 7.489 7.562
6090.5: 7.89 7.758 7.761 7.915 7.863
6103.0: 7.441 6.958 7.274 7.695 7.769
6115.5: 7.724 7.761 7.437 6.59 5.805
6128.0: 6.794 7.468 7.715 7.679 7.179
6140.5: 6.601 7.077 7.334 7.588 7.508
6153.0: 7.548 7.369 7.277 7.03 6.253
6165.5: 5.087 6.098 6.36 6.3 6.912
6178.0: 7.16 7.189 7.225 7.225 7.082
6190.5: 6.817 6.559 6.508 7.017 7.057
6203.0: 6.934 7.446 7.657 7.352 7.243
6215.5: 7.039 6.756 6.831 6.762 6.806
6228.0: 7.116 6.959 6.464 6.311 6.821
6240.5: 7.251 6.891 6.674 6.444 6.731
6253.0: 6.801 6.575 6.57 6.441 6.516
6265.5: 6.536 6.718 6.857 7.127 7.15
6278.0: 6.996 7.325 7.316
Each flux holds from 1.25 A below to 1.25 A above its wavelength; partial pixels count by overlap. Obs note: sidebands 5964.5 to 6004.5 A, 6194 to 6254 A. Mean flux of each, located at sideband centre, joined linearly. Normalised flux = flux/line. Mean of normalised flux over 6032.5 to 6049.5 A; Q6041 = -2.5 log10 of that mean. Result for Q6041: -0.06 mag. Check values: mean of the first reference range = 7.34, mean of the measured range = 7.62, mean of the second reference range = 6.91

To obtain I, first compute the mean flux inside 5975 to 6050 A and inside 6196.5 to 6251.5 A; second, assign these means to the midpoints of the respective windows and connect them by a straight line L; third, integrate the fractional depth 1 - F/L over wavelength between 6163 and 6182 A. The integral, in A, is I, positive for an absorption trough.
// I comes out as 1.6 A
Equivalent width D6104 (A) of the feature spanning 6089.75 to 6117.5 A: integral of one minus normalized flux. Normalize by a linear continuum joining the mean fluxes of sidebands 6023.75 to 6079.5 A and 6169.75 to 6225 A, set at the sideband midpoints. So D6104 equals -1.2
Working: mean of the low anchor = 7.53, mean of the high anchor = 6.98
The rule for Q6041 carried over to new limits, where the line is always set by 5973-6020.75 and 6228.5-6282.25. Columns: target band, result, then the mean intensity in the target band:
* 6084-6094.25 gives -0.07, 7.67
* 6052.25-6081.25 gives -0.05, 7.56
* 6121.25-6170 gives 0.02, 6.94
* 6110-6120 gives -0.09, 7.72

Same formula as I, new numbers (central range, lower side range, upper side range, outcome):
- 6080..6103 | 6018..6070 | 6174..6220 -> -1.1 A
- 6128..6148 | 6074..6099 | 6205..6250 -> 0.4 A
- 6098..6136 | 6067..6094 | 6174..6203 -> 0.2 A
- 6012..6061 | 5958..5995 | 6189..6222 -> -1.7 A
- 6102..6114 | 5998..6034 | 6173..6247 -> -0.4 A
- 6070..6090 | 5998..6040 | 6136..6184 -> -1.1 A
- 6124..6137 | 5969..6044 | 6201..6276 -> 0.0 A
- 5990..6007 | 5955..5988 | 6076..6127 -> 0.0 A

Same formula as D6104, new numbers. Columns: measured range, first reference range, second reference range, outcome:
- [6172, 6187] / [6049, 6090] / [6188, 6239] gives 0.1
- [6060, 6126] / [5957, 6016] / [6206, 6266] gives -3.4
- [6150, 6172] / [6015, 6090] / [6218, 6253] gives 1.2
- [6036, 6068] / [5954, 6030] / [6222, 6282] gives -1.7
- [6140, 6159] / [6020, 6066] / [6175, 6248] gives -0.4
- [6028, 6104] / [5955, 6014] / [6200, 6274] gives -4.2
